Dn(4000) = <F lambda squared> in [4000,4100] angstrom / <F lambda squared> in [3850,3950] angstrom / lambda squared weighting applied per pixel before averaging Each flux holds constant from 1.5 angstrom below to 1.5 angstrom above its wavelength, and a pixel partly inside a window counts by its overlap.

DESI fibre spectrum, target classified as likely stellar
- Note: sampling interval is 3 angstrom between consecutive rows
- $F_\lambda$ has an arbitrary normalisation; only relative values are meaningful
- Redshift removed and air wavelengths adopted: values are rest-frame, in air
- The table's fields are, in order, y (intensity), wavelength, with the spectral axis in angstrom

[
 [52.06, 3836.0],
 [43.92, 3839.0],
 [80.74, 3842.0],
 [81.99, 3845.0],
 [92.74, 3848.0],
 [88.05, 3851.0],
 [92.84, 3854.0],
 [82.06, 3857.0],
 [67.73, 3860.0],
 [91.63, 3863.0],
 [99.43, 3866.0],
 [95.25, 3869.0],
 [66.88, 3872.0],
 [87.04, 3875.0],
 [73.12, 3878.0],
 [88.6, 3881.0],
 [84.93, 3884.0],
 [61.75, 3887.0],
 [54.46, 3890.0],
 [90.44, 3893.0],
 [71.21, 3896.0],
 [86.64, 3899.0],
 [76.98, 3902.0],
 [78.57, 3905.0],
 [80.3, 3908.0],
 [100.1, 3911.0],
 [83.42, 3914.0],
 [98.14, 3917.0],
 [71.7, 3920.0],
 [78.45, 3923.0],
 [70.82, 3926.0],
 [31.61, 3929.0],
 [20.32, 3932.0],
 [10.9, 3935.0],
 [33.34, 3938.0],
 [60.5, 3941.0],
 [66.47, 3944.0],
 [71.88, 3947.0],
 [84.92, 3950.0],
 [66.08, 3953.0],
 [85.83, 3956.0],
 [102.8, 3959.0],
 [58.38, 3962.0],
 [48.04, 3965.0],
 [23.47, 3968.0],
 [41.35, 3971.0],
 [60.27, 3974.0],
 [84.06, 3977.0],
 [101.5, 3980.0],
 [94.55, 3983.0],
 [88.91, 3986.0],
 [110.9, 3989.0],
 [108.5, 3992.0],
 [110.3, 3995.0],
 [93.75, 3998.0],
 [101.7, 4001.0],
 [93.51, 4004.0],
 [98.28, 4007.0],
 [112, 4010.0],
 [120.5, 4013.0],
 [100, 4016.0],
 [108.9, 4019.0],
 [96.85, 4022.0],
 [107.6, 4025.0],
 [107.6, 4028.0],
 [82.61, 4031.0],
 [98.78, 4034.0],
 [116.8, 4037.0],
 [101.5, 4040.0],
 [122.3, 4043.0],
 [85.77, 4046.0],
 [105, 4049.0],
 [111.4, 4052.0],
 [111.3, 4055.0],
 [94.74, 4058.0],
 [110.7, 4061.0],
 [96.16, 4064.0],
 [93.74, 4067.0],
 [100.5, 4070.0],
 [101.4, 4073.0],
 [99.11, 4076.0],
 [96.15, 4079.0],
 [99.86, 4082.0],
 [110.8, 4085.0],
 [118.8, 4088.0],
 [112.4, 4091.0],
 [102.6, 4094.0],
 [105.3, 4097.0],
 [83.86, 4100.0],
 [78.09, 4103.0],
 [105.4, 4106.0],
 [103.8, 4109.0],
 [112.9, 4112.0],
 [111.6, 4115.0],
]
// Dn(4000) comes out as 1.5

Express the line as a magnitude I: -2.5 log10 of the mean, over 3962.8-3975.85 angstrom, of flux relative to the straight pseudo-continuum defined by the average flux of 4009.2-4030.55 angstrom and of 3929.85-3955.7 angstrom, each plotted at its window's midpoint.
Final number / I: 0.50 mag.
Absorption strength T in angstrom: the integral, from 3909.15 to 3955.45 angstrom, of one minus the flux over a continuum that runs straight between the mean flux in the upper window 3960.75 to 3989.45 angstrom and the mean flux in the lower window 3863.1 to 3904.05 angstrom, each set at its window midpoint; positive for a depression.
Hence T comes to 6.8 angstrom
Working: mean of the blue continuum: 80.1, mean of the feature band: 63.8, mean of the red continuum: 69.8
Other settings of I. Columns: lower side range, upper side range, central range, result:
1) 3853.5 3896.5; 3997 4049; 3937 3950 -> 0.415 mag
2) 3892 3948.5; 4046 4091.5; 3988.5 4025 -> -0.185 mag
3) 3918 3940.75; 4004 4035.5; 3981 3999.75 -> -0.192 mag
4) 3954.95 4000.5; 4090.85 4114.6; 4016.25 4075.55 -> -0.124 mag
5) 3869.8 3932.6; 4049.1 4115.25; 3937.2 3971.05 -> 0.293 mag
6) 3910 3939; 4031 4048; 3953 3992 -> 0.031 mag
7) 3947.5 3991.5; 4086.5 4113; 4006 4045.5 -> -0.205 mag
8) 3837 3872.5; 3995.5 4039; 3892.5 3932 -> 0.176 mag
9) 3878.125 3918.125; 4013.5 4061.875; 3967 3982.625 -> 0.388 mag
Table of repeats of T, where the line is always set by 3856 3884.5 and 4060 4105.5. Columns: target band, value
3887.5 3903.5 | 2.0 angstrom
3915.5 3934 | 5.8 angstrom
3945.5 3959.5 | 1.5 angstrom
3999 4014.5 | -1.7 angstrom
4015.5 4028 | -1.1 angstrom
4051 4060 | -0.7 angstrom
